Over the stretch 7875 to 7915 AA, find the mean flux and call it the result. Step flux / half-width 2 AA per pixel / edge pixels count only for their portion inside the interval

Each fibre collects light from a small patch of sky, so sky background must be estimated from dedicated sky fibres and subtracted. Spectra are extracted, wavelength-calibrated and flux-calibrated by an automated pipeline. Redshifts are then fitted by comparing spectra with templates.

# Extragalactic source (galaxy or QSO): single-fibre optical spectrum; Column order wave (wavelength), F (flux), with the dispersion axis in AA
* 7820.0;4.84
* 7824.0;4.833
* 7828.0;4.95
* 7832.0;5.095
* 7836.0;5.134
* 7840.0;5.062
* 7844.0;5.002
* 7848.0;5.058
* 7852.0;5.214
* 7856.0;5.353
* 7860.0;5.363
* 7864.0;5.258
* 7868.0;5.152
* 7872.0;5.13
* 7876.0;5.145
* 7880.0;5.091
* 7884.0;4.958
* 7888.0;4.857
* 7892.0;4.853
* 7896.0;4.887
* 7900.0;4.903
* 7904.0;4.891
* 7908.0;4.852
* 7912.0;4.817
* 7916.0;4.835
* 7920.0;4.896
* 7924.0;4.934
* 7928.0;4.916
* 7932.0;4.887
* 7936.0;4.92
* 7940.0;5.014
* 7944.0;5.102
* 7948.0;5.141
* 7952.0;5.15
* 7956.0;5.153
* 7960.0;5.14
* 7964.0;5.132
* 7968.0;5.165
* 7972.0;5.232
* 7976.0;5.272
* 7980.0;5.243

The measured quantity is 4.92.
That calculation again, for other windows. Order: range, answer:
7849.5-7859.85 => 5.29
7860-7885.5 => 5.14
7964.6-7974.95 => 5.2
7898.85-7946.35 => 4.92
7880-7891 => 4.94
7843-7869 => 5.21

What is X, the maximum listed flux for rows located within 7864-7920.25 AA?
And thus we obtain 5.258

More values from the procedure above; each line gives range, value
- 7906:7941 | 5.014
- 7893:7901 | 4.903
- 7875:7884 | 5.145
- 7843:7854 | 5.214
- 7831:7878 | 5.363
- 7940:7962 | 5.153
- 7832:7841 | 5.134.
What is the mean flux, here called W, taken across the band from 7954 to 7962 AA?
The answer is 5.15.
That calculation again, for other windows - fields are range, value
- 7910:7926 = 4.87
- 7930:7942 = 4.94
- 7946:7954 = 5.15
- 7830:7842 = 5.1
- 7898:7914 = 4.87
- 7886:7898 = 4.87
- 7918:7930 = 4.92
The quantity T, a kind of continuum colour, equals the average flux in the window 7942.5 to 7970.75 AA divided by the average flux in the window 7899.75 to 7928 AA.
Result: 1.05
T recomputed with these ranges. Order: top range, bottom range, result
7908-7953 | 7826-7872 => 0.96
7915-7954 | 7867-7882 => 0.97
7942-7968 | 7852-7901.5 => 1.01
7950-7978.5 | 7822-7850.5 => 1.03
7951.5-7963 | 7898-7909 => 1.05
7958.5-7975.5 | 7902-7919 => 1.07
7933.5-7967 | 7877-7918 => 1.04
